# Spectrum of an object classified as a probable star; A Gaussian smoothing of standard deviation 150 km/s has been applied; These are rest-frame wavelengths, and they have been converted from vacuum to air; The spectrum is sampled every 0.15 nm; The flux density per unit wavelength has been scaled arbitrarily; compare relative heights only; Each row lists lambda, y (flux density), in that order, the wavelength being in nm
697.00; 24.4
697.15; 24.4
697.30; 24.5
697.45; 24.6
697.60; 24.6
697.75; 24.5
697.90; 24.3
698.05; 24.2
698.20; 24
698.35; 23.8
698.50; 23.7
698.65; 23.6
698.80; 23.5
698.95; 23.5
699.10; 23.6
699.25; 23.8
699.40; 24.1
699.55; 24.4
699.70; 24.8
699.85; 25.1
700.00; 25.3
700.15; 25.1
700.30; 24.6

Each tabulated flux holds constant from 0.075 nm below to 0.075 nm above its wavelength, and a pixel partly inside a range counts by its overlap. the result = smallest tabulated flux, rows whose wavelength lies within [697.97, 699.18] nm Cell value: 23.5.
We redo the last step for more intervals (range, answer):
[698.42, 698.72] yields 23.6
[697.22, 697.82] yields 24.5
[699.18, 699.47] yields 23.8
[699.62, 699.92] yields 24.8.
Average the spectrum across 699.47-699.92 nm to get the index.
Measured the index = 24.8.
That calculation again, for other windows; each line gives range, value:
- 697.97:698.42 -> 24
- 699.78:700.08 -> 25.2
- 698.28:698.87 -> 23.7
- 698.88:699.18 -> 23.6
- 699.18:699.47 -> 24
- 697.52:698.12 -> 24.4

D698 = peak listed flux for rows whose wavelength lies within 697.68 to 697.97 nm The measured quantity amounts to 24.5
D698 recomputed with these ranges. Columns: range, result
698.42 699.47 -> 24.1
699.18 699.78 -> 24.8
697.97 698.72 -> 24.2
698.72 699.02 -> 23.5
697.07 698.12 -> 24.6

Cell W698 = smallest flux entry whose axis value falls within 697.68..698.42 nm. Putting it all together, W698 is 23.8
